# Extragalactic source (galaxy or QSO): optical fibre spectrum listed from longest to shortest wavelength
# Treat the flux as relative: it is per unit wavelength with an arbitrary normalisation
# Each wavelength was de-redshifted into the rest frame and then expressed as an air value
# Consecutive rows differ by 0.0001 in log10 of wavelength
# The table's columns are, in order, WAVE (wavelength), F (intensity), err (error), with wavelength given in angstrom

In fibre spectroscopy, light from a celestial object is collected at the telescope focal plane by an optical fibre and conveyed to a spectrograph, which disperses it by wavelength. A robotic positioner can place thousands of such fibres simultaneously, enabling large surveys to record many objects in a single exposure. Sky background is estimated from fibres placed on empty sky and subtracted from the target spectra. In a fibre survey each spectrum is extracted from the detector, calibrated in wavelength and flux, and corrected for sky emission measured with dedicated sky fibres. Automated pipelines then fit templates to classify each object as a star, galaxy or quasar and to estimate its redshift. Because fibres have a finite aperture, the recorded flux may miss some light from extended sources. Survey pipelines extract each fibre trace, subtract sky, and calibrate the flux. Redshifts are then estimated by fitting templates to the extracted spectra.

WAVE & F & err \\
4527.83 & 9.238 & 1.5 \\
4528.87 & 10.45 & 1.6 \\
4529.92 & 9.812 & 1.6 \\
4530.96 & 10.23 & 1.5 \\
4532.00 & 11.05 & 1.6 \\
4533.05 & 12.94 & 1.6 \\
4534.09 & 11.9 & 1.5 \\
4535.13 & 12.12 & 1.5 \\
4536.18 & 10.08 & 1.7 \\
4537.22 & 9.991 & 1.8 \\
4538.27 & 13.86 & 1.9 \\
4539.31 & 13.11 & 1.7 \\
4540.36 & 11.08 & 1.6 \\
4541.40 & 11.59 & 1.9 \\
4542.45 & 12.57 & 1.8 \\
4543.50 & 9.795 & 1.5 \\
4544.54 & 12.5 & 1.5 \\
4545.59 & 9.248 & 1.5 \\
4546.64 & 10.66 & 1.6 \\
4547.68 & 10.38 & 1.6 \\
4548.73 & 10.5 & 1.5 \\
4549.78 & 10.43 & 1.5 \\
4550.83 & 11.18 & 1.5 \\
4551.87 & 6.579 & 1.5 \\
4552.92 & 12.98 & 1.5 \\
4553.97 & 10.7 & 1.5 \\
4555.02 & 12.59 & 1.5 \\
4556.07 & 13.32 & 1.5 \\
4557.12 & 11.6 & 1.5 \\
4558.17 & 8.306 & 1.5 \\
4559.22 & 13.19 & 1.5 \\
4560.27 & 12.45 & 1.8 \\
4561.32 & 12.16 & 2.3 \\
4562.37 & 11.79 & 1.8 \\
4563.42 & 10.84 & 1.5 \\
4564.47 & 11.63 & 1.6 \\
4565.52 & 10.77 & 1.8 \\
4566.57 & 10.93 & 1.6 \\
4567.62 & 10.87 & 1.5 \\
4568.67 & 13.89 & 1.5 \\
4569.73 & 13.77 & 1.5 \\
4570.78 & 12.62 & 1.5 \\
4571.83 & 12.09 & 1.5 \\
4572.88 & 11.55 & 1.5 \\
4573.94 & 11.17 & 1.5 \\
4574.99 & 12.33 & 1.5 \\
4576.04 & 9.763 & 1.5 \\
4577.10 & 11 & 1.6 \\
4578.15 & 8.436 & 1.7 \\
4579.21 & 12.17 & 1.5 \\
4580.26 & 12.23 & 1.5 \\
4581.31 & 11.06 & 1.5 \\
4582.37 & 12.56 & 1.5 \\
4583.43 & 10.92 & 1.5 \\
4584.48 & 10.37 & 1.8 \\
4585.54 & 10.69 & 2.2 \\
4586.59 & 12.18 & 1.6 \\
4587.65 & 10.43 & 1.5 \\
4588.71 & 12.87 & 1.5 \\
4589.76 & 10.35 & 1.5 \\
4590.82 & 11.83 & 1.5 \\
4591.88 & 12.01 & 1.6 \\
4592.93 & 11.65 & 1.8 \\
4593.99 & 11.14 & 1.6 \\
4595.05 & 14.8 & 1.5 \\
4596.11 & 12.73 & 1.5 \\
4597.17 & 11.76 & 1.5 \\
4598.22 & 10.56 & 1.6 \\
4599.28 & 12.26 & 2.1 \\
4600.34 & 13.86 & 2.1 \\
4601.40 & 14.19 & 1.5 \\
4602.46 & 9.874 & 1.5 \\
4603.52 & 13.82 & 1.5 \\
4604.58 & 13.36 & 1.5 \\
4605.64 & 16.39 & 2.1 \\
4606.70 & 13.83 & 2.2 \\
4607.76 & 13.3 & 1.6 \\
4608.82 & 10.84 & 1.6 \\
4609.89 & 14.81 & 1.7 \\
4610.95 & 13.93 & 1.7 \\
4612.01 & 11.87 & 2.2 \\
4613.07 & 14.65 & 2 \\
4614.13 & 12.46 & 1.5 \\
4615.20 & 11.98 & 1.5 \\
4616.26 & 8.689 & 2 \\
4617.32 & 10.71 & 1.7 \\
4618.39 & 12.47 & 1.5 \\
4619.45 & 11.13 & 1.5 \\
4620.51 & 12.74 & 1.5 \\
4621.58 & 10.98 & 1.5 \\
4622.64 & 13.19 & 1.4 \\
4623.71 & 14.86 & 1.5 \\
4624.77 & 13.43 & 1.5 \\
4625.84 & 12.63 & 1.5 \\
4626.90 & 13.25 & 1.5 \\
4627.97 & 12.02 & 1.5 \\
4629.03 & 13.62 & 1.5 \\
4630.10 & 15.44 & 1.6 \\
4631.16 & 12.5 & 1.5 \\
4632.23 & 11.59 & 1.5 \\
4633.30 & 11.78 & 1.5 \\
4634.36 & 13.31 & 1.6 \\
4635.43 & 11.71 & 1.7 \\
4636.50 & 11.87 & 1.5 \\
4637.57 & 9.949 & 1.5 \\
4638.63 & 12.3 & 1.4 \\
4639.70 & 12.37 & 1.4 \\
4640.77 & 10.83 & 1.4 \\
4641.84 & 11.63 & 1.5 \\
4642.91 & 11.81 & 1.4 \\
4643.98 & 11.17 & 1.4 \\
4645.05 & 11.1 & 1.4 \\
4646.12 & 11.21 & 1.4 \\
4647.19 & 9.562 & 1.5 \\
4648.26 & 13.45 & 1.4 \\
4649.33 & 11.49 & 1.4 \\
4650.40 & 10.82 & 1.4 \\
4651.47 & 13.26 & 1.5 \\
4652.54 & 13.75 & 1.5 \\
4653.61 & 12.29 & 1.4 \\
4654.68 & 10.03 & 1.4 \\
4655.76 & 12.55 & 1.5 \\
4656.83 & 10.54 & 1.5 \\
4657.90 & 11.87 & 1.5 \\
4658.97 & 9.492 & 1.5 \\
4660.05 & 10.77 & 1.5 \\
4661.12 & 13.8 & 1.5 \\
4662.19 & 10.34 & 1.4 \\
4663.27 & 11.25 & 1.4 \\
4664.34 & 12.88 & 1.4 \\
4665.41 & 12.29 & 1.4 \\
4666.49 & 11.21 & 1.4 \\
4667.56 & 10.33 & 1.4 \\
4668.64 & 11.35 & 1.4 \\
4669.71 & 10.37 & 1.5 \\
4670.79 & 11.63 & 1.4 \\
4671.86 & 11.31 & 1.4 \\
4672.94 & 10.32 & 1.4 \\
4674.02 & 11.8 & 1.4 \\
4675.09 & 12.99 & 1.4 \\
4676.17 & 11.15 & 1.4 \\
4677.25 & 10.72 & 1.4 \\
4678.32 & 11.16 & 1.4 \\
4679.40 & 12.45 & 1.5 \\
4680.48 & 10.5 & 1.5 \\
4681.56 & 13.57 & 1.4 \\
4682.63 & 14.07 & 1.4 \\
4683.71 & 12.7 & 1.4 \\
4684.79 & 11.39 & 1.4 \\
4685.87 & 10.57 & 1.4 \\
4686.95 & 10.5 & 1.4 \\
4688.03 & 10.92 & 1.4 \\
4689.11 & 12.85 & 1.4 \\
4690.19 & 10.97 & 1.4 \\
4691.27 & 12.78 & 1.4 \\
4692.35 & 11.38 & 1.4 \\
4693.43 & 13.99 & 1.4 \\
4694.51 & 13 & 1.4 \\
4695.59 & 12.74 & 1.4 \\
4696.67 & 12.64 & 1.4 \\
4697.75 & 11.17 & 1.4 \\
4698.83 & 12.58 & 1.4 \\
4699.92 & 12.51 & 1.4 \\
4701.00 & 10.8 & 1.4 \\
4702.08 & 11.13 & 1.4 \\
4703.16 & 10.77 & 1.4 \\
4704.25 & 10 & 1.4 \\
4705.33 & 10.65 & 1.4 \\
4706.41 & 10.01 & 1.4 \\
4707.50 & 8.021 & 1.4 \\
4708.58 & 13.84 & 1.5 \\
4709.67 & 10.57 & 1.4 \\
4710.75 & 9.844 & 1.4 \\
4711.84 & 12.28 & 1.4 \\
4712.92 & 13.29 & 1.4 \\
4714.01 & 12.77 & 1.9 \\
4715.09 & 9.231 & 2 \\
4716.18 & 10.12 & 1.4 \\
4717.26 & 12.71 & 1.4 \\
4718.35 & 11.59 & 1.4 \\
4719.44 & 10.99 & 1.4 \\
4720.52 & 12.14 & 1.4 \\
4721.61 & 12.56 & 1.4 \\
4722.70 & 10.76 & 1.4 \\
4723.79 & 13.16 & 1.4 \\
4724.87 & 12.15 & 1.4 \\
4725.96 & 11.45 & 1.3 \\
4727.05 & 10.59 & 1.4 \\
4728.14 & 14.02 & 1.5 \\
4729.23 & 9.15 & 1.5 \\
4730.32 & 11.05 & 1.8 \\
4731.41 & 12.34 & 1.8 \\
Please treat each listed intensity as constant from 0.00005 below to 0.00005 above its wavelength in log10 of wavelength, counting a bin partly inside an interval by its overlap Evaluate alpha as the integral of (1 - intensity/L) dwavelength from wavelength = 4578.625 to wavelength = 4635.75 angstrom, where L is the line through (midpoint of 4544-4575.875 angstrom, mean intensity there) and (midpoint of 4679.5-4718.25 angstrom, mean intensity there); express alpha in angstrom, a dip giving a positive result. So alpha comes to -4.5 angstrom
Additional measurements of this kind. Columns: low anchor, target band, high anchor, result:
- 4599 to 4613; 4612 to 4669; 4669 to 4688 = 2.52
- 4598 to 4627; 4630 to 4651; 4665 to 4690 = 0.87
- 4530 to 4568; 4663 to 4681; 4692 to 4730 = 0.14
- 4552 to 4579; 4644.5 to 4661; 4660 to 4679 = -0.10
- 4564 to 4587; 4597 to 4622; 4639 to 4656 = -2.04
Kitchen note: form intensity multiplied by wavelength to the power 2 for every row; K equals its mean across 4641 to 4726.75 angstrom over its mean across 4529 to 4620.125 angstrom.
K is 1.03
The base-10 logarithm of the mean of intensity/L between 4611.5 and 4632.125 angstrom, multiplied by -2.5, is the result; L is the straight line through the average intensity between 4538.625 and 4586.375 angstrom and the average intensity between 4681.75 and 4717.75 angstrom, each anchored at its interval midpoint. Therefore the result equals -0.10 mag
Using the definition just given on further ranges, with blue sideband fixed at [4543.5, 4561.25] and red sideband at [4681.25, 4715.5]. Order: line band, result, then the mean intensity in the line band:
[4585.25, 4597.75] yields -0.065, 11.9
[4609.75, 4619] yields -0.091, 12.3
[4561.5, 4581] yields -0.043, 11.6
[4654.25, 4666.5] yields 0.007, 11.4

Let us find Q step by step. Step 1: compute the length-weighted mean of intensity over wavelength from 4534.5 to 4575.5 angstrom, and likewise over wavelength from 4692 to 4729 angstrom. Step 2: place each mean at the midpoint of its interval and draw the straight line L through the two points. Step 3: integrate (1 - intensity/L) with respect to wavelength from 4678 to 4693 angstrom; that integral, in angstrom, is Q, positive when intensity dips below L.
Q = -0.4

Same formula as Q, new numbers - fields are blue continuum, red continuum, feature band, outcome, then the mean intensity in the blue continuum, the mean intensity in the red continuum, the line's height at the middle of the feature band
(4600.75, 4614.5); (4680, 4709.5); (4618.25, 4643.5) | 1.0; 13.3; 11.7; 12.9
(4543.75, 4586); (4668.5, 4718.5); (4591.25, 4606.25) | -1.8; 11.3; 11.6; 11.4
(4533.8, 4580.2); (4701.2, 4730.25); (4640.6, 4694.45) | -1.5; 11.4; 11.3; 11.3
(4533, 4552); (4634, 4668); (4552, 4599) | -1.5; 11.1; 11.6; 11.3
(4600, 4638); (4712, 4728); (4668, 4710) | 1.6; 12.7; 11.8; 12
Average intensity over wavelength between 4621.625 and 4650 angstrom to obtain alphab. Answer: 12.2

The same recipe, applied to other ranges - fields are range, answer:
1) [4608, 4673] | 11.9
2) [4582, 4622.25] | 12.2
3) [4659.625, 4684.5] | 11.7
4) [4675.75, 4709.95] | 11.6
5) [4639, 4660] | 11.5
